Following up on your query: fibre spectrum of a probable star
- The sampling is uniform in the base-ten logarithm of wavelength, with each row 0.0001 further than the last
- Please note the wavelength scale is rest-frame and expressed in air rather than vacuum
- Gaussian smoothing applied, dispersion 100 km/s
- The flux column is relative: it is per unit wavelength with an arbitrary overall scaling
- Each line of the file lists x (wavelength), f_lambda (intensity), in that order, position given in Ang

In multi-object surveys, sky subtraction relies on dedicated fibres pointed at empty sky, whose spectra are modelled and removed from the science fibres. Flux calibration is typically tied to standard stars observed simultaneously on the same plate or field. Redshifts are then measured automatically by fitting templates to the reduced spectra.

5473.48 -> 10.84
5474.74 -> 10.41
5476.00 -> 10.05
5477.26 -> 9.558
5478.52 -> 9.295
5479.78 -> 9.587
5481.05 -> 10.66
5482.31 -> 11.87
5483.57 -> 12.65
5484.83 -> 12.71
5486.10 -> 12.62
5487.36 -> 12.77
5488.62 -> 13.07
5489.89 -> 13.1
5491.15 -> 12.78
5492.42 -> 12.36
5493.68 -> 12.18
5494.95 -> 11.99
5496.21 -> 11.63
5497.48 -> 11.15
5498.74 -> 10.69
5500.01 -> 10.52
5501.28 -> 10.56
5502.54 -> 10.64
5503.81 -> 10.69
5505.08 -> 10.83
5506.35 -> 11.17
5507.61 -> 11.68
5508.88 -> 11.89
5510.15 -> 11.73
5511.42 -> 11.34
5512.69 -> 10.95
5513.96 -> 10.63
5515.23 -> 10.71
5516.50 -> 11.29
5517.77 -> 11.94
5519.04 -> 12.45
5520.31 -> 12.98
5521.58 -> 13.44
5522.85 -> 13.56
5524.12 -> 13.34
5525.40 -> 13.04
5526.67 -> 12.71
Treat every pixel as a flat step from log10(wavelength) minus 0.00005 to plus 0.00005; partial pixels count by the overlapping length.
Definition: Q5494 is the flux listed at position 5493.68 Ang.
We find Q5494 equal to 12.18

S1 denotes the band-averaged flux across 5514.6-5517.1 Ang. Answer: 11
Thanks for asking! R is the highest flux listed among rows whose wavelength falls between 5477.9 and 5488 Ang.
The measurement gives 12.77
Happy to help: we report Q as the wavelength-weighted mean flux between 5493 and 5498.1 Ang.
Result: 11.7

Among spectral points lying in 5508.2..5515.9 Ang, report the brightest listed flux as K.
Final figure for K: 11.89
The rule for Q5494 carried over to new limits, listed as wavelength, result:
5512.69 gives 10.95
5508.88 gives 11.89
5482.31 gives 11.87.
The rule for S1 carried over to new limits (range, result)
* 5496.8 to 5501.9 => 10.7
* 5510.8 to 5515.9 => 10.9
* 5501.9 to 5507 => 10.9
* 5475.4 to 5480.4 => 9.63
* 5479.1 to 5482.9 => 10.7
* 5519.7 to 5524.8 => 13.3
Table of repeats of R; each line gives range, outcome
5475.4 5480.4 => 10.05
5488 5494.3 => 13.1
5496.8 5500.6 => 11.15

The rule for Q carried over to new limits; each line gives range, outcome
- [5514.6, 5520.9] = 11.9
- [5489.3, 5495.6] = 12.5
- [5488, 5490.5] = 13.1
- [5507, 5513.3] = 11.5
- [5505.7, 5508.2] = 11.4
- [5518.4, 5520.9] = 12.7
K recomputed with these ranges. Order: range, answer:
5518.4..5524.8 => 13.56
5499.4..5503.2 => 10.64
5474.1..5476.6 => 10.41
